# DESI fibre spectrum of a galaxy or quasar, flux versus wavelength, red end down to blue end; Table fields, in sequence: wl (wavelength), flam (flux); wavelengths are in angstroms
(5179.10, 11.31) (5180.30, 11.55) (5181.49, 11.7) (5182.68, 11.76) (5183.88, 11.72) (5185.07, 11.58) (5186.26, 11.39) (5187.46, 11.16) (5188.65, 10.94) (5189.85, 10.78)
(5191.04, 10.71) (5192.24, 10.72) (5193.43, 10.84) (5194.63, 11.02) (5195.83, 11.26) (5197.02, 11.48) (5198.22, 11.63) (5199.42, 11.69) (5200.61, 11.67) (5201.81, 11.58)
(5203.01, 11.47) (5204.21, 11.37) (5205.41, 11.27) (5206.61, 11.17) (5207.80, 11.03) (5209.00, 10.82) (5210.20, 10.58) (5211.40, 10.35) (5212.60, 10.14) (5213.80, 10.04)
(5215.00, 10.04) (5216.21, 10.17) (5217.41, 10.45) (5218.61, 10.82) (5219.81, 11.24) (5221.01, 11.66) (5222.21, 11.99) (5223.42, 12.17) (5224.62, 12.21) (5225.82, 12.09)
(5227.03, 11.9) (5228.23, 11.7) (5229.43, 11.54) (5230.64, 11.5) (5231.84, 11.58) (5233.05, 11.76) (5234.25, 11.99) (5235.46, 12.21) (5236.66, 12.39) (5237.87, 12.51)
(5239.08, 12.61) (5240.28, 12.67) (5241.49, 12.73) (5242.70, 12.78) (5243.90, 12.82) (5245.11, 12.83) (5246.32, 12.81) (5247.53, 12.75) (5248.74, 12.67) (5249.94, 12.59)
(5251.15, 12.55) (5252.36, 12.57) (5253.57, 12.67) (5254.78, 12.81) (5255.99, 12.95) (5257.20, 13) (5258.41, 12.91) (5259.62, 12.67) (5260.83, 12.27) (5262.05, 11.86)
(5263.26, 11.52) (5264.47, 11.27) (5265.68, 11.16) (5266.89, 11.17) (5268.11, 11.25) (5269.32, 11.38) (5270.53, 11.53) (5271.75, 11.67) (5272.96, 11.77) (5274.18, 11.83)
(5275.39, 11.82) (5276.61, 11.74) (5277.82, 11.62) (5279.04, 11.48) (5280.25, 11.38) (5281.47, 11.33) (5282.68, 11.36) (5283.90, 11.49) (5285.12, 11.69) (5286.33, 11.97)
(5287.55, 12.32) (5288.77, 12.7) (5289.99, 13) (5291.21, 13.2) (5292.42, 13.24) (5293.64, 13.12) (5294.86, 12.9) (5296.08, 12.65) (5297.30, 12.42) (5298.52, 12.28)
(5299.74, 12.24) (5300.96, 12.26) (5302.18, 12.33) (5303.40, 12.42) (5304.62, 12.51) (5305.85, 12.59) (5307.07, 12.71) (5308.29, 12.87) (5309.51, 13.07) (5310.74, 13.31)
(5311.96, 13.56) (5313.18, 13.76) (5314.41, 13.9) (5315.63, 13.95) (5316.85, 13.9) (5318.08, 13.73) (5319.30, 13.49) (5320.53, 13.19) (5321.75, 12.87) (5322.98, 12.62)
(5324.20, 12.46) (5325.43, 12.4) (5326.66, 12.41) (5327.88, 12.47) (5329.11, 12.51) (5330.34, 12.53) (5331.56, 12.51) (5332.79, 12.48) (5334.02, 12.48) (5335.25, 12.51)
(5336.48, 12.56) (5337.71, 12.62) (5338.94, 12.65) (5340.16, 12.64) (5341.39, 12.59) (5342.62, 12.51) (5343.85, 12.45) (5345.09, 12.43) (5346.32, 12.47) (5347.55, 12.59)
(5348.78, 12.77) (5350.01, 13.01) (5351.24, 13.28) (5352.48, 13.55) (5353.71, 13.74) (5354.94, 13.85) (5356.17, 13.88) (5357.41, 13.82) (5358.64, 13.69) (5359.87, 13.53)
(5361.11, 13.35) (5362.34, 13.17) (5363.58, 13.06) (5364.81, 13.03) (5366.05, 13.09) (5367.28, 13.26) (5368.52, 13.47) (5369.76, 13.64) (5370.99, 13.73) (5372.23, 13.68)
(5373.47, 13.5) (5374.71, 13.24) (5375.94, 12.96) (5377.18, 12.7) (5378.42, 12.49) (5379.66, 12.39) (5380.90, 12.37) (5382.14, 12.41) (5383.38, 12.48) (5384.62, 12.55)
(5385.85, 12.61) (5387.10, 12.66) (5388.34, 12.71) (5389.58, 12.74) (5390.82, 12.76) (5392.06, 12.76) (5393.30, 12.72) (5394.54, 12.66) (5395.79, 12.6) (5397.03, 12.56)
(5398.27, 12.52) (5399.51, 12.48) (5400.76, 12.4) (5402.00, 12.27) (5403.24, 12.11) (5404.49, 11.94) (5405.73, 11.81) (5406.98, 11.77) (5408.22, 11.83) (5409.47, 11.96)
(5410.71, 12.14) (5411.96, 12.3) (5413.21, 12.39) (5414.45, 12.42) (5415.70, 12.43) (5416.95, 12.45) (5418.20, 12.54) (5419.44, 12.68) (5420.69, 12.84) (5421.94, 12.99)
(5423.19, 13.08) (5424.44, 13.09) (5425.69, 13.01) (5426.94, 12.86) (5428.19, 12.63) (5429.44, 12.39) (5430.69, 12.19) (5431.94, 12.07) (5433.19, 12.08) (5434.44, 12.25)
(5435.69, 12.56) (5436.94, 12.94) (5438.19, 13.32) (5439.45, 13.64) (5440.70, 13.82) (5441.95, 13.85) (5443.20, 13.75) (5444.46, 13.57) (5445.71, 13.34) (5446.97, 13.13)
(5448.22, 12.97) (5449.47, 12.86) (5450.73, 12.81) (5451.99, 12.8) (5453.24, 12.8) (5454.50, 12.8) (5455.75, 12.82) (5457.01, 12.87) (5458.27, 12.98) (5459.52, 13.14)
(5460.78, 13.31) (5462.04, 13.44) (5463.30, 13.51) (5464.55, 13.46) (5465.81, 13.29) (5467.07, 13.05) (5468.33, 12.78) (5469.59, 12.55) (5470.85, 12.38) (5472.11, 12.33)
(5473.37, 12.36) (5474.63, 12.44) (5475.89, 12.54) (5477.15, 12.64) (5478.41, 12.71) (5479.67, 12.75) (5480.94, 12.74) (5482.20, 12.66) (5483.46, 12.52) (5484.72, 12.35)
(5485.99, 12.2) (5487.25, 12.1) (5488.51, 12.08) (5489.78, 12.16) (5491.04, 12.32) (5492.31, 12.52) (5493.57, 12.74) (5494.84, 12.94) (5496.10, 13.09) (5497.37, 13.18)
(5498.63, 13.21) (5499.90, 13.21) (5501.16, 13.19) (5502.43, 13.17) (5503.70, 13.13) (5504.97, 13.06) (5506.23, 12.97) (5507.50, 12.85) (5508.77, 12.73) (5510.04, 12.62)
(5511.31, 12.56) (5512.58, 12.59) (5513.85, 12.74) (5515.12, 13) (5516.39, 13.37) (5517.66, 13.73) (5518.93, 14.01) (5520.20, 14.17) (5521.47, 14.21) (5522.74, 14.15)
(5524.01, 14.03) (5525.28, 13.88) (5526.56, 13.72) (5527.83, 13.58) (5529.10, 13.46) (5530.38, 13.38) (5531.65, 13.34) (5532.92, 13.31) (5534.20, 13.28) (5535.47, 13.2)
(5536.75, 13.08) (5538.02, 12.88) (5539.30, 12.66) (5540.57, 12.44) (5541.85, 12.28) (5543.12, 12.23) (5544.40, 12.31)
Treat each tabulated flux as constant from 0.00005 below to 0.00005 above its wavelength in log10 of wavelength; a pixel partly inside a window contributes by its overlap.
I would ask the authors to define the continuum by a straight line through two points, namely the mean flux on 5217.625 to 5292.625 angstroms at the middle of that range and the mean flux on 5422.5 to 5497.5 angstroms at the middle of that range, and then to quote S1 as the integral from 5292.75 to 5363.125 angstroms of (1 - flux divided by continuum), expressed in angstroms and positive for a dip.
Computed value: -3.31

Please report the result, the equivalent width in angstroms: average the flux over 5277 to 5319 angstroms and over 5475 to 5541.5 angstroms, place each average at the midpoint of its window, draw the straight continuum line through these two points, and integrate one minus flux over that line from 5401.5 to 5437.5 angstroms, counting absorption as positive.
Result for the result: 1.2 angstroms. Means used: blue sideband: 12.6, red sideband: 13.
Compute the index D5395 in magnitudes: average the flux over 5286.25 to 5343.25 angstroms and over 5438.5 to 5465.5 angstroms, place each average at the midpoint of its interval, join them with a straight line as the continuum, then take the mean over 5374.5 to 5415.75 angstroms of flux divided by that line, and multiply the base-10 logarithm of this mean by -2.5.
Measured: 0.05 mag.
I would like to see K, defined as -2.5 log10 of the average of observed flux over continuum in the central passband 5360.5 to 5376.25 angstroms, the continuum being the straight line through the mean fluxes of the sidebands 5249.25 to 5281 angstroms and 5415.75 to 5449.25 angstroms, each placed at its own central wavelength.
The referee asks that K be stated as -0.06 mag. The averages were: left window 12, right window 12.9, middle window 13.3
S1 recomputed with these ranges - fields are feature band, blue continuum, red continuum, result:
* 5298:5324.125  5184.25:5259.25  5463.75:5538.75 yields -1.94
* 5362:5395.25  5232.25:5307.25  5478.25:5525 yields -0.86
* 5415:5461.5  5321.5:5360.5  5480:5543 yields 0.14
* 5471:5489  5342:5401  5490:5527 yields 0.94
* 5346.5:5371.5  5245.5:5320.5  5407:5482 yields -1.49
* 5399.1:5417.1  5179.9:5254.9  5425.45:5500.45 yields 0.56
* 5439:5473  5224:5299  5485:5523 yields -0.74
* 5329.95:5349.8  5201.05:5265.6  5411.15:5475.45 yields -0.31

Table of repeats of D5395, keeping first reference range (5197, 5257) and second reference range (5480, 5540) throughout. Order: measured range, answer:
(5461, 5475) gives -0.001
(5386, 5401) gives -0.008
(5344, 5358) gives -0.071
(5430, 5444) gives -0.019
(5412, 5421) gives 0.012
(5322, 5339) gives -0.022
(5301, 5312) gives -0.052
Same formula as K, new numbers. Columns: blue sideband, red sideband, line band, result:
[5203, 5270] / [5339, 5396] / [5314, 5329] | -0.04 mag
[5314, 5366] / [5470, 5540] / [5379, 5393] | 0.03 mag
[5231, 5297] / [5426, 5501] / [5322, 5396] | -0.03 mag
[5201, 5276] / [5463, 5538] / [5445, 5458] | -0.01 mag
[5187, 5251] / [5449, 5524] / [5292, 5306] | -0.05 mag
